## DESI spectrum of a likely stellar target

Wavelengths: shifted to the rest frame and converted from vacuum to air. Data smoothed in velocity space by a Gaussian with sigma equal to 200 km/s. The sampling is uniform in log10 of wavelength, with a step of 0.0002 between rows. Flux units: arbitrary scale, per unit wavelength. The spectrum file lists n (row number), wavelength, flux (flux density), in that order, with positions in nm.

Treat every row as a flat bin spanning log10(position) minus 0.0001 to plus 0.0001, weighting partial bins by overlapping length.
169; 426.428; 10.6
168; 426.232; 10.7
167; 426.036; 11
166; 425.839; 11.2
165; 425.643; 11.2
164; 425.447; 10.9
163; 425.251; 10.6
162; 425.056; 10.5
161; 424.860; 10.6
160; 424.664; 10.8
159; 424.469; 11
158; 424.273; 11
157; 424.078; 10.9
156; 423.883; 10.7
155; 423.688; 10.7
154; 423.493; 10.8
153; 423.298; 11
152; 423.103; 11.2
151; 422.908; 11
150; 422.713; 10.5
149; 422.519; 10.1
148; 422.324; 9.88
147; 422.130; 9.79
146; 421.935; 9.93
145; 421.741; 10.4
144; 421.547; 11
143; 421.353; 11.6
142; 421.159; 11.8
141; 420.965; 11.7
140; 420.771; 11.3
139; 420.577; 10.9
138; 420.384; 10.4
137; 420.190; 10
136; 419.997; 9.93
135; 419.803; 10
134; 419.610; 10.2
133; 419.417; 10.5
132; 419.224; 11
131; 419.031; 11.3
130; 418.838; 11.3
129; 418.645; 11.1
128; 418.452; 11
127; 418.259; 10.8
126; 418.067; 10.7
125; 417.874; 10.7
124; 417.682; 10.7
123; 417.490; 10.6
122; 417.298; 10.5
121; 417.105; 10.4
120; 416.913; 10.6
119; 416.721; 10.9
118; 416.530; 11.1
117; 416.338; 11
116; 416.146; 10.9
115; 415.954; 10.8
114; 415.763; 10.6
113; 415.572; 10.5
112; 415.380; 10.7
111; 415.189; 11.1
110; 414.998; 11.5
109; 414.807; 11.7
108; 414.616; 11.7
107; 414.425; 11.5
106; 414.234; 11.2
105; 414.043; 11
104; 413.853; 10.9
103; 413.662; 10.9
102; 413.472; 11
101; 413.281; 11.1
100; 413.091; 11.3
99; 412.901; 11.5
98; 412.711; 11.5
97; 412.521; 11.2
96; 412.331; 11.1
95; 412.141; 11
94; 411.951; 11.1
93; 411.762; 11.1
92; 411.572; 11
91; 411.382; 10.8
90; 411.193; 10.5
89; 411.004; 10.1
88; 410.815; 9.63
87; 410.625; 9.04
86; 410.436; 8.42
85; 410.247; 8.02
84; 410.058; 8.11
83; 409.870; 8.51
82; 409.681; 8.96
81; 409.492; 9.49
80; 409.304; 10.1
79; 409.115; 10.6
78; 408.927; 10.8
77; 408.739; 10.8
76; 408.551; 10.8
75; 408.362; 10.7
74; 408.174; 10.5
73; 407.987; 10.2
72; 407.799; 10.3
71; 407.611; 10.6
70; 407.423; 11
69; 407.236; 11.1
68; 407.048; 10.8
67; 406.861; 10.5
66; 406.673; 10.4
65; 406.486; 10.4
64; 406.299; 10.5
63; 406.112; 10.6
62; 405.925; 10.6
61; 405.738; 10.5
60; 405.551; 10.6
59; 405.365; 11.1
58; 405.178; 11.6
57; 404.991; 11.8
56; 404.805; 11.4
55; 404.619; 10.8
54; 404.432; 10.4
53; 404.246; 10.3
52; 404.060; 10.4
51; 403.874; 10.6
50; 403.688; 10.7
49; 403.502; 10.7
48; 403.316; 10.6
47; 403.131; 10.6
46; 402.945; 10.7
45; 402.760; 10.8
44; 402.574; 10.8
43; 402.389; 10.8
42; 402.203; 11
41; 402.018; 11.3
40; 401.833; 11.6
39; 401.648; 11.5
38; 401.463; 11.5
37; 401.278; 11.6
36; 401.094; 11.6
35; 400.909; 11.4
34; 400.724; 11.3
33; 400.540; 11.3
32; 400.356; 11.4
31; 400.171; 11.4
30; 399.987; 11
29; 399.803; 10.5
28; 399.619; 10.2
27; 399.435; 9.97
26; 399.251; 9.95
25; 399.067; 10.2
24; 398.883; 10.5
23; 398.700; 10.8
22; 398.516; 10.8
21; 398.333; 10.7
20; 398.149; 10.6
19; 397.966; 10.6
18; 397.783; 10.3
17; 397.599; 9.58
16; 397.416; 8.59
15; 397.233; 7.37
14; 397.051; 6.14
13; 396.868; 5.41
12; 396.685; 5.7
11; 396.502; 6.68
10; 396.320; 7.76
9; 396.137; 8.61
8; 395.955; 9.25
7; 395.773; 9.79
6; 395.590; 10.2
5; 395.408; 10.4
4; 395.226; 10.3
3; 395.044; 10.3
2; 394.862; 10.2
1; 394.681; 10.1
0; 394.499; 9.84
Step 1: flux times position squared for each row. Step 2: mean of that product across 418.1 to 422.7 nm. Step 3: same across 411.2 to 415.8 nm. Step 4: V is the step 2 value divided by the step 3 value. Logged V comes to 1.0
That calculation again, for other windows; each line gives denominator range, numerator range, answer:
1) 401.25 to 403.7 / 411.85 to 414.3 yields 1.07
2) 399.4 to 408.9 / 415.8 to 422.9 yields 1.06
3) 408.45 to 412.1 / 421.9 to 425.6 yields 1.15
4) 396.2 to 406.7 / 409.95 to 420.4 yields 1.11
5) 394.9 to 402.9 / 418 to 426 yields 1.20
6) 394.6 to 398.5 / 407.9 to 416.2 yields 1.26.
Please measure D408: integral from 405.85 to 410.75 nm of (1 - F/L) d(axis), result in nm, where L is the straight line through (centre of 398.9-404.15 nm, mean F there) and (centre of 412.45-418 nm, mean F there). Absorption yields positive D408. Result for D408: 0.40 nm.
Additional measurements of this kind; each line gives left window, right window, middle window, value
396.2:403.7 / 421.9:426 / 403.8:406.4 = -0.14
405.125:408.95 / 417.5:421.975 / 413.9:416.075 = -0.07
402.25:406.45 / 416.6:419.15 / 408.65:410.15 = 0.16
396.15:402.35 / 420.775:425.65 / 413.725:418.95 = -0.19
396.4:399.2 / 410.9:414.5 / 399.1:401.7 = -0.48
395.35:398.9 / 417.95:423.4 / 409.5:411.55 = 0.14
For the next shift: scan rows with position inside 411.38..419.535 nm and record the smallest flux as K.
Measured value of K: 10.4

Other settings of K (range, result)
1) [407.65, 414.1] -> 8.02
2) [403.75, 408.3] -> 10.2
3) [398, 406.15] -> 9.95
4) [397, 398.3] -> 6.14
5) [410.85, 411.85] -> 10.1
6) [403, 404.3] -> 10.3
